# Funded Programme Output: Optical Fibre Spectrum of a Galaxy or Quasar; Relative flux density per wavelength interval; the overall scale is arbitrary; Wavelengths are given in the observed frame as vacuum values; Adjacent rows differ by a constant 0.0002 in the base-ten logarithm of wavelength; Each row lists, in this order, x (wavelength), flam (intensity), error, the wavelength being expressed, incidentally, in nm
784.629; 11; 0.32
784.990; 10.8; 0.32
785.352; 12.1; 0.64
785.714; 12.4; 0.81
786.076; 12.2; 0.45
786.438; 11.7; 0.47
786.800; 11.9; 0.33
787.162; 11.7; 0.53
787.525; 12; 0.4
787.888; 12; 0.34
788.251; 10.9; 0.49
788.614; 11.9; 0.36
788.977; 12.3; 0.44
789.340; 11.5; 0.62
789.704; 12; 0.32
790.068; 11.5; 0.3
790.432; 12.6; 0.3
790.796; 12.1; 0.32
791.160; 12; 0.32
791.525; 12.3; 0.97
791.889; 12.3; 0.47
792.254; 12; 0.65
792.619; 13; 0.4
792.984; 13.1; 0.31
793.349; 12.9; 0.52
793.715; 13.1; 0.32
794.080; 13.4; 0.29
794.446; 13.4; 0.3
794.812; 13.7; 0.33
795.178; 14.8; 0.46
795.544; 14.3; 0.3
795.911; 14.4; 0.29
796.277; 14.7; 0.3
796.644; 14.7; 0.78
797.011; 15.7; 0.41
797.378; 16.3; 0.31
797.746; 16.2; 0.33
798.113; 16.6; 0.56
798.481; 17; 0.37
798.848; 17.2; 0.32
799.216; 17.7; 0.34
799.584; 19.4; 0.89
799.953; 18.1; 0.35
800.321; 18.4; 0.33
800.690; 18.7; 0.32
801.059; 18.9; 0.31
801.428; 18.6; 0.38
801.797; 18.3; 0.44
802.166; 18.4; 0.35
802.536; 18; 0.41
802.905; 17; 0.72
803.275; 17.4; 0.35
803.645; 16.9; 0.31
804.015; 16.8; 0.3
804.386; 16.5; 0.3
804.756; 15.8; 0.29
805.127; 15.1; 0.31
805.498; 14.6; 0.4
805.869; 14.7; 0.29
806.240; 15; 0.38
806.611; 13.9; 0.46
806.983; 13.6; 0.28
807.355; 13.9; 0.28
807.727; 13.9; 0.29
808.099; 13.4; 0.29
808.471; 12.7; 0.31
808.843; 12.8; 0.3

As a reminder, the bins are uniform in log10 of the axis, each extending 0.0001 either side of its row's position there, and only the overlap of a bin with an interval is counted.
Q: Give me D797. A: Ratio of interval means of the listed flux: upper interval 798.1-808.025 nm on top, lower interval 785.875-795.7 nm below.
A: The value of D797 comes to 1.3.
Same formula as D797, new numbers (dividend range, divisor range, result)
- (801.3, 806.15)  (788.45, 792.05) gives 1.39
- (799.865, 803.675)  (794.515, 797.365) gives 1.23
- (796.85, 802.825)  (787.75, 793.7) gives 1.45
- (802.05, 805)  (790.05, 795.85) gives 1.31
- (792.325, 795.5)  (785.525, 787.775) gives 1.12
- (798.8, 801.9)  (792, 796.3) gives 1.36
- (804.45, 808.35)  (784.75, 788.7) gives 1.23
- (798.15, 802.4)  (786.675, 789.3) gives 1.54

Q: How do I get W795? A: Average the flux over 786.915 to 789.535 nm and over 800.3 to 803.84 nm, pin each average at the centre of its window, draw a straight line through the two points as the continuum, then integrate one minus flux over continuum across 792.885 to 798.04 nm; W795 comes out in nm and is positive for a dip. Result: 0.23 nm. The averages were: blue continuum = 11.8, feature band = 14.4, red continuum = 18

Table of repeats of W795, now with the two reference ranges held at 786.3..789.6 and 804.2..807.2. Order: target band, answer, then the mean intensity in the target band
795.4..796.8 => -0.14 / 14.5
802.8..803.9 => -0.20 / 17.1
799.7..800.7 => -0.32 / 18.4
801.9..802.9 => -0.26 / 18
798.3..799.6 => -0.37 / 17.6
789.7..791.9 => 0.03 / 12.1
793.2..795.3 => -0.10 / 13.5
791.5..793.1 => 0.00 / 12.5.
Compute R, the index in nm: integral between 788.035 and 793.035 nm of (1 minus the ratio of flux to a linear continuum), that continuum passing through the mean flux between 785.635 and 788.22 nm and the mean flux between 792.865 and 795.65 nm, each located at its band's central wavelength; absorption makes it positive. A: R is 0.26 nm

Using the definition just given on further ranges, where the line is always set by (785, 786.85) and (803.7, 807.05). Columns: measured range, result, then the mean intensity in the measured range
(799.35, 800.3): -0.29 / 18.6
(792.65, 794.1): 0.01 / 13.1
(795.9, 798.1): -0.27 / 15.5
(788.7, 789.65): 0.04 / 11.9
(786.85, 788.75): 0.09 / 11.7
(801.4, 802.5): -0.28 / 18.4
